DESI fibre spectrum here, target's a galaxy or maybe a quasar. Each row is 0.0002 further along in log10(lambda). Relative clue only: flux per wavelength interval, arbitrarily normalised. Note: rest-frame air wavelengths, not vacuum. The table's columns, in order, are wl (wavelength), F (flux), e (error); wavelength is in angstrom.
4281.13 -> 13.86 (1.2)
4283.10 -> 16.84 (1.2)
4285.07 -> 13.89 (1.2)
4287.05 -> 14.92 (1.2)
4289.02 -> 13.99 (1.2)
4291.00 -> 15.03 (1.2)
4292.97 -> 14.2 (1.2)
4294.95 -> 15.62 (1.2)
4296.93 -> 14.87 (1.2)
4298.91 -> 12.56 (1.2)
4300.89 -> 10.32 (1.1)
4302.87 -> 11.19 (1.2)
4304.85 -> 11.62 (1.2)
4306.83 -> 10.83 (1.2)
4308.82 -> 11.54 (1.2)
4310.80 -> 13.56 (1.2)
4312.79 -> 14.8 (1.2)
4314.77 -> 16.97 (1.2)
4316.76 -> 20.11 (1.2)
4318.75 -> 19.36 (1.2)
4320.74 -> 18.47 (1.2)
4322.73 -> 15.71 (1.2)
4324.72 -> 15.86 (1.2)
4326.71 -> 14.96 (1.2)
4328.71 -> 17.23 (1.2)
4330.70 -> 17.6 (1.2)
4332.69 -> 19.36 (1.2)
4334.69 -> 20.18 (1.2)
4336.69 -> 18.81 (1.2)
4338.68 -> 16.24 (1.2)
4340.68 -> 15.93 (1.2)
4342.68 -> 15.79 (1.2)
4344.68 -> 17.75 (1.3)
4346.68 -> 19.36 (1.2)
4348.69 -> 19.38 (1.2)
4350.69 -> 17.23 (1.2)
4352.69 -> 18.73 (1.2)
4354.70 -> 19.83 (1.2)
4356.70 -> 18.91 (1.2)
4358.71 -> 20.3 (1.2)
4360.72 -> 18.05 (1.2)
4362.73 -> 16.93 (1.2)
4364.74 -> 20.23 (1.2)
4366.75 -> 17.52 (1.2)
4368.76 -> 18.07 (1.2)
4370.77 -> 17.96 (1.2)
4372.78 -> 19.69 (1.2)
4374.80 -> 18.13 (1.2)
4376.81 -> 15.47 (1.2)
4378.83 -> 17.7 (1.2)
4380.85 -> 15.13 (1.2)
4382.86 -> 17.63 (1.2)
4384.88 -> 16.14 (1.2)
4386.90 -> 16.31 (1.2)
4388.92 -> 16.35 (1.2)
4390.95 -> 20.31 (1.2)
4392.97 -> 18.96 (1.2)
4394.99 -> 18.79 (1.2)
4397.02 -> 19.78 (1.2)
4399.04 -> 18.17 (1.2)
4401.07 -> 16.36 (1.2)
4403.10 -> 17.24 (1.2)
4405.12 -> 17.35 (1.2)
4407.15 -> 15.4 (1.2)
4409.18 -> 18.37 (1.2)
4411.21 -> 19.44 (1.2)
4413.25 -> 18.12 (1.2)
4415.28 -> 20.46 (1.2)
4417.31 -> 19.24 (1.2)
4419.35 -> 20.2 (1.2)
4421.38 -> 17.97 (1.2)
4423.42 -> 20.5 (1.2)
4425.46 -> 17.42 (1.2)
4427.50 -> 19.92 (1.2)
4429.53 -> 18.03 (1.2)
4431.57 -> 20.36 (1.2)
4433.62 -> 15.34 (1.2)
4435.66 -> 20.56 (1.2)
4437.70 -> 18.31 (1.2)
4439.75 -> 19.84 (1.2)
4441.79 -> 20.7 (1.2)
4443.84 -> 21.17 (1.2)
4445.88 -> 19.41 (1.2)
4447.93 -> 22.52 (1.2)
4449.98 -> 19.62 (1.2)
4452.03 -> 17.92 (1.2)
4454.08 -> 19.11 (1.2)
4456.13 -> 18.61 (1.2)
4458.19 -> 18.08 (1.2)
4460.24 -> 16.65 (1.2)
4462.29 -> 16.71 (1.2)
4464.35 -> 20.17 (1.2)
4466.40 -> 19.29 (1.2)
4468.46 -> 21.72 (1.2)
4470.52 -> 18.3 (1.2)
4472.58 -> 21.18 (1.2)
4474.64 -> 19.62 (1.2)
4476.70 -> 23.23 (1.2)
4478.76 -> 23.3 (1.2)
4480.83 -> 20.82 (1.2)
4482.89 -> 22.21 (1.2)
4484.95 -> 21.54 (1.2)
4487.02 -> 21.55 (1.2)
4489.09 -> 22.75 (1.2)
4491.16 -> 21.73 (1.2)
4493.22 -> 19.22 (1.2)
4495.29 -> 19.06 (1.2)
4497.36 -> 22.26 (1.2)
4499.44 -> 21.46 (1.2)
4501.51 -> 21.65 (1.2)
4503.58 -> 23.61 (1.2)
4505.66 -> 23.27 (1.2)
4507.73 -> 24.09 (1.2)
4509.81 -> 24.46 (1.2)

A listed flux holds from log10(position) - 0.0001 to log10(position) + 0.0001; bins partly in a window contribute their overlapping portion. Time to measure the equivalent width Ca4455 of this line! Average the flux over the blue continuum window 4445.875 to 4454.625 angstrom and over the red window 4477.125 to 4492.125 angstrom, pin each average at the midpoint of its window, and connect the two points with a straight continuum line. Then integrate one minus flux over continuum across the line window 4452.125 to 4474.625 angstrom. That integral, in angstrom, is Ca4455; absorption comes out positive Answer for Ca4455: 1.83 angstrom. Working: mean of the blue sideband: 19.8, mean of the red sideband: 22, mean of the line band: 19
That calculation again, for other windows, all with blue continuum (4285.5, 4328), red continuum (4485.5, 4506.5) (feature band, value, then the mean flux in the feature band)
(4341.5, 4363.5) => -2.8 angstrom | 18.4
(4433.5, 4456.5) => 0.1 angstrom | 19.6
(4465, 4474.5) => 0.3 angstrom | 20.1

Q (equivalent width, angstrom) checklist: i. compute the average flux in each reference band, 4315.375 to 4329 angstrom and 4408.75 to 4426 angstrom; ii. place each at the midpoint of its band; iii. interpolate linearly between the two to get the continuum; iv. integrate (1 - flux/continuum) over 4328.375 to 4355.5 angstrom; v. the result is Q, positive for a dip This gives -0.6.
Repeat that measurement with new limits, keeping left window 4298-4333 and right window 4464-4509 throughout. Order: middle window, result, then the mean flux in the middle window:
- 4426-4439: 0.49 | 18.7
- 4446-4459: 0.56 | 19.3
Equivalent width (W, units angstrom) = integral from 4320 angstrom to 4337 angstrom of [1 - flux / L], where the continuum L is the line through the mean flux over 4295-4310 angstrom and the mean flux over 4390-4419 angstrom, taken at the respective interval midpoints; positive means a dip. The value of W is -4.7 angstrom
